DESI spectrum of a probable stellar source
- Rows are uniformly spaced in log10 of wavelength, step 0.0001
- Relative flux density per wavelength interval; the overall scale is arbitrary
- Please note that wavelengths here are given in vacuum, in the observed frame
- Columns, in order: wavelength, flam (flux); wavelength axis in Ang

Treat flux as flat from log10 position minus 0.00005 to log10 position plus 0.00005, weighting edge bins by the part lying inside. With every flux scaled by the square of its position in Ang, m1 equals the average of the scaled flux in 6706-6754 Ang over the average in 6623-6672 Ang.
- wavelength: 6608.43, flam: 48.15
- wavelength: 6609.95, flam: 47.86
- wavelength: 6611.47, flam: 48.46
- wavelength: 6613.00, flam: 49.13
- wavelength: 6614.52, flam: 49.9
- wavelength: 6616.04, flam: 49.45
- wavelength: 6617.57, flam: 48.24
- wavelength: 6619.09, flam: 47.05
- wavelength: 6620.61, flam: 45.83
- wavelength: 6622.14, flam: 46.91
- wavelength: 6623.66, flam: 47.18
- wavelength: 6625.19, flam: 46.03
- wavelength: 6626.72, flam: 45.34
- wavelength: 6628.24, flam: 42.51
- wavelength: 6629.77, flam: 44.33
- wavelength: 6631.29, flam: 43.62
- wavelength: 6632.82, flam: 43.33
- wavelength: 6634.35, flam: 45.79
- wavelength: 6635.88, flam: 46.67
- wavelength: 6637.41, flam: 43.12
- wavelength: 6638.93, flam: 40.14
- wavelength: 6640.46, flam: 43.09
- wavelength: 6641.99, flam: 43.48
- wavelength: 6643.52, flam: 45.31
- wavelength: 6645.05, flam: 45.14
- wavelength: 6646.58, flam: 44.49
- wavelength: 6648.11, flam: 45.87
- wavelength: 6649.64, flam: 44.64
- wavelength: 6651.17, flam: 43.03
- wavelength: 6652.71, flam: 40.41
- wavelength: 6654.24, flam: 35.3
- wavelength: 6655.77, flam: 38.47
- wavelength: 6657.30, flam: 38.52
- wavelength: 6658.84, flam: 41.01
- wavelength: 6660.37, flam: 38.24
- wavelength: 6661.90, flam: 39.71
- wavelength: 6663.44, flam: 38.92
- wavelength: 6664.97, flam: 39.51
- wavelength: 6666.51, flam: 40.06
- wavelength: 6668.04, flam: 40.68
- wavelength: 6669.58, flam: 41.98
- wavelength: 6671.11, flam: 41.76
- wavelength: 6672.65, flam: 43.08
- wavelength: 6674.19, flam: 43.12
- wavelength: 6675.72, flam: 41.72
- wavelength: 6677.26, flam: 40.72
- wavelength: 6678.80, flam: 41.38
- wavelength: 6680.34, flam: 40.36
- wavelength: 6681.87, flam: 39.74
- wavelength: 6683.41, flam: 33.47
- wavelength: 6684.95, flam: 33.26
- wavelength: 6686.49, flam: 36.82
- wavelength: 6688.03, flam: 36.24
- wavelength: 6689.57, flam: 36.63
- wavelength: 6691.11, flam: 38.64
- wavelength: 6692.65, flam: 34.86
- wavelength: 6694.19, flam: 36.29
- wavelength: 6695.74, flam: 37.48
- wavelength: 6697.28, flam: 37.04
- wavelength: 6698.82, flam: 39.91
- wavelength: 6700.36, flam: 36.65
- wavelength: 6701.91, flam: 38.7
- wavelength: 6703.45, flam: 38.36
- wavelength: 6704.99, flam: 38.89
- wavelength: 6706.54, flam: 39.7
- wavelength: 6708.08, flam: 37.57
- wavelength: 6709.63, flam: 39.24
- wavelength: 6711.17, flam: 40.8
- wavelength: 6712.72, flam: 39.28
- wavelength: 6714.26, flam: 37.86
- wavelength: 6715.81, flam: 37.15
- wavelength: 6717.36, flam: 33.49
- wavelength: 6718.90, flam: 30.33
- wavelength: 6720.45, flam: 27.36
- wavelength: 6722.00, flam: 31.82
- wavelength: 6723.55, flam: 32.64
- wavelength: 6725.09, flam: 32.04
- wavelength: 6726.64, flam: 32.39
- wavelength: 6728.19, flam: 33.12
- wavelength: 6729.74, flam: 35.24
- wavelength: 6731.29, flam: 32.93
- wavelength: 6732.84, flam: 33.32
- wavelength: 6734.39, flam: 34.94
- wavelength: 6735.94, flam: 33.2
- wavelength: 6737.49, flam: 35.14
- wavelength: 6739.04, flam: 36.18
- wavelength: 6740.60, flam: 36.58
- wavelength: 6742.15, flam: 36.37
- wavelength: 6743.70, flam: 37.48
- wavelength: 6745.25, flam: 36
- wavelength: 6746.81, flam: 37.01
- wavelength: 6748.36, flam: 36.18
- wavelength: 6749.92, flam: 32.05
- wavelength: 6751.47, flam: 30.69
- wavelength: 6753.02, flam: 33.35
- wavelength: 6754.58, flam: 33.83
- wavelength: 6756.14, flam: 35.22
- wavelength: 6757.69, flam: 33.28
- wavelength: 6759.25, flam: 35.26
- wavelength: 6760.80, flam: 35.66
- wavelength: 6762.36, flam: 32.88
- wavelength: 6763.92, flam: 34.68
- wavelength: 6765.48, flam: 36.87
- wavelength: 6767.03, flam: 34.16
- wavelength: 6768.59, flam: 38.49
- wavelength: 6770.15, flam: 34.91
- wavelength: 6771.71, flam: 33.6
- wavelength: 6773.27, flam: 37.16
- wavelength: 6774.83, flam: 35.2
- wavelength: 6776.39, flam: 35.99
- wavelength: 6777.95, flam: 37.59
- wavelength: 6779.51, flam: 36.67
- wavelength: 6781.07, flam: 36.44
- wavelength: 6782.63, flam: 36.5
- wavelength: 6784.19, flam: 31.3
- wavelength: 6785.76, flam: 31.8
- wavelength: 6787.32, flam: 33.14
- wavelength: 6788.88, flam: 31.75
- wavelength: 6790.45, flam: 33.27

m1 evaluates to 0.84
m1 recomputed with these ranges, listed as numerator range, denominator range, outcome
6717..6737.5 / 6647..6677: 0.81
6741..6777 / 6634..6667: 0.87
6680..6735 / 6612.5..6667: 0.84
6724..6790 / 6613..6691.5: 0.85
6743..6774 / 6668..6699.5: 0.92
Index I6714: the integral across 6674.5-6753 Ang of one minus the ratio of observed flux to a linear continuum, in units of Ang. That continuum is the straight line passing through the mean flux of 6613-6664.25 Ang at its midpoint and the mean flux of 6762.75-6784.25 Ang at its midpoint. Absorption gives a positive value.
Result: 6.4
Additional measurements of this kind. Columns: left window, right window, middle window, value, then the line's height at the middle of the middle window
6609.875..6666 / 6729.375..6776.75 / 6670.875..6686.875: 0.45 Ang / 40.7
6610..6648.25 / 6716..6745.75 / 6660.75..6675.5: 0.05 Ang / 41.1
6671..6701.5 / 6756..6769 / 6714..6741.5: 2.25 Ang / 36.6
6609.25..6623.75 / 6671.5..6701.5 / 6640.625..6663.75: 0.82 Ang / 43.1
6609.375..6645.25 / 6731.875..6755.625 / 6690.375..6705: 0.56 Ang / 39.1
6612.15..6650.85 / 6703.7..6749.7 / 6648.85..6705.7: 2.07 Ang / 40.6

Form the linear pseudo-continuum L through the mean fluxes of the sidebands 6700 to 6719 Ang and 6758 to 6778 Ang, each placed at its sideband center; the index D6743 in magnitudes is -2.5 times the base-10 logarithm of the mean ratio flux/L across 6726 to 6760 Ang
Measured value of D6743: 0.059 mag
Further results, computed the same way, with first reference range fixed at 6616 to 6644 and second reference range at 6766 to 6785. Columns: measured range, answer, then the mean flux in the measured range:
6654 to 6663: 0.118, 38.7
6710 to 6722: 0.129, 35.1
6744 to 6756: 0.091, 34.3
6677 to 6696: 0.114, 37.3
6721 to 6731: 0.185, 32.8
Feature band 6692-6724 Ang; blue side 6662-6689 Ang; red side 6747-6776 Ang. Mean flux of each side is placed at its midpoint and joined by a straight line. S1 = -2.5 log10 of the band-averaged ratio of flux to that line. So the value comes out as 0.04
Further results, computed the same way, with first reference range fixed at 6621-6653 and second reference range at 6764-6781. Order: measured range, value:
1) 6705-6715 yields 0.022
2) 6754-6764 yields 0.075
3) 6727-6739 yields 0.131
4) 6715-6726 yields 0.217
